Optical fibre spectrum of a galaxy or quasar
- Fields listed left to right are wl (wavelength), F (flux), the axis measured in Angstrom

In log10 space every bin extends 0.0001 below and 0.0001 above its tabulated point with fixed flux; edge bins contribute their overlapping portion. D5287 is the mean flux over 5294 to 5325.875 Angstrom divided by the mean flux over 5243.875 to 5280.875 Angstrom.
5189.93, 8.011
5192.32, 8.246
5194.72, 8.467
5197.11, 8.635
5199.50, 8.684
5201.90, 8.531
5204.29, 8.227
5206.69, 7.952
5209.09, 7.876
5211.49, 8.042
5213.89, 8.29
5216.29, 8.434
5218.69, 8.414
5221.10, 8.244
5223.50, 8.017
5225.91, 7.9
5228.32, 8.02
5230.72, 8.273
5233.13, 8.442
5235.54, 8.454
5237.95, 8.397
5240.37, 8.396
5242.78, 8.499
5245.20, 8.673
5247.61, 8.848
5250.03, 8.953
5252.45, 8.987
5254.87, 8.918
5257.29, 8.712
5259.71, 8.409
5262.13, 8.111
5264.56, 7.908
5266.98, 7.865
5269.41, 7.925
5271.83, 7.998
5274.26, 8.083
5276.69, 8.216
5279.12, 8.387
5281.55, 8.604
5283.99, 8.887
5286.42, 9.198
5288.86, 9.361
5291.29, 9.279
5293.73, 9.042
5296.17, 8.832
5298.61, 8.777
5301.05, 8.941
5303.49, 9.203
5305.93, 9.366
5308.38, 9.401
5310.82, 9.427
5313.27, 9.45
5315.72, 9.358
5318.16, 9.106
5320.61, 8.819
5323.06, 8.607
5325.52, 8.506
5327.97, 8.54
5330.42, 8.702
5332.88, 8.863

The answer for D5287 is 1.1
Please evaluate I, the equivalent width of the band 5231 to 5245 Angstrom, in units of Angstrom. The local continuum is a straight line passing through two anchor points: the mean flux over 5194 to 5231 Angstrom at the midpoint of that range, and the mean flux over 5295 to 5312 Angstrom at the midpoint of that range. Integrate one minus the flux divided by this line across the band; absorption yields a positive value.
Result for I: 0.1 Angstrom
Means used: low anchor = 8.25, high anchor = 9.14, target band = 8.44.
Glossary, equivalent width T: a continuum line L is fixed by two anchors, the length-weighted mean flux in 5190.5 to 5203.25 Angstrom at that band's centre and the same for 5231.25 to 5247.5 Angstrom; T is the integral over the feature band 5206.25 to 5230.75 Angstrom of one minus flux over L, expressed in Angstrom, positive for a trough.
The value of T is 1.0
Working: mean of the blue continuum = 8.48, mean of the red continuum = 8.49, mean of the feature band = 8.13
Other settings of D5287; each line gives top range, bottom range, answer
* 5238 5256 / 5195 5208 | 1.04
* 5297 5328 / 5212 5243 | 1.09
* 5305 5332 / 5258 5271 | 1.12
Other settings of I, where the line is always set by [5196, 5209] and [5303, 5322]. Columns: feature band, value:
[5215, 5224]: 0.2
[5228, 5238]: 0.3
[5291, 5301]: 0.2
